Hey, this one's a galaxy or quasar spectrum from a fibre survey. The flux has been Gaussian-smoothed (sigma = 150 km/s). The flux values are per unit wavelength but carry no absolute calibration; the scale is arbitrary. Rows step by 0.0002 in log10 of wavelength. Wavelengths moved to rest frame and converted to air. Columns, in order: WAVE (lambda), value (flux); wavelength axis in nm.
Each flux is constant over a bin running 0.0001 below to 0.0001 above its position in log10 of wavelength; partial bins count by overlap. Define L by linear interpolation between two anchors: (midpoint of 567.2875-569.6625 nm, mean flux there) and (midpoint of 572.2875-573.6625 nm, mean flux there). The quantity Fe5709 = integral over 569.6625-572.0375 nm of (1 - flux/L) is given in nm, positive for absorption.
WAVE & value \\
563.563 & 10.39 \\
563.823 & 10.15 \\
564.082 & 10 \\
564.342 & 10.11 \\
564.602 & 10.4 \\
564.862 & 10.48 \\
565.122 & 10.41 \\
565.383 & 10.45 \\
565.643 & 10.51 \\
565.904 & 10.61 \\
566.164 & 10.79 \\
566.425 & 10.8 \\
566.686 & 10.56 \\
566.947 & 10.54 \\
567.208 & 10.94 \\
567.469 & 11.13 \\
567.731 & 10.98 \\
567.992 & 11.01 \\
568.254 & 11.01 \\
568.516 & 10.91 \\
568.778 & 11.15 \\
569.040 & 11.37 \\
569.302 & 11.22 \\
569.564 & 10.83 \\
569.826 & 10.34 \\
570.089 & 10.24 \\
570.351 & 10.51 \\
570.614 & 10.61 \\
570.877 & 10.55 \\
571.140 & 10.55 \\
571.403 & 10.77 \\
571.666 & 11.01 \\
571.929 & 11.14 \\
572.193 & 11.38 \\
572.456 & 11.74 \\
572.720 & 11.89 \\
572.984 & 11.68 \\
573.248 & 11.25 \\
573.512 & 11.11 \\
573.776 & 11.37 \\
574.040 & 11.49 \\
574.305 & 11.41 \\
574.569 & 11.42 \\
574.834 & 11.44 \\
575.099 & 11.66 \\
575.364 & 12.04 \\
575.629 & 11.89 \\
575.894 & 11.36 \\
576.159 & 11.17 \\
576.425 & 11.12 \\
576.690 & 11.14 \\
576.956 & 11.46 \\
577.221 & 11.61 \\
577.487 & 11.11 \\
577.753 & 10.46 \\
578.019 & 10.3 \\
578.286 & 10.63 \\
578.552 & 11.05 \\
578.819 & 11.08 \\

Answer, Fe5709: 0.142 nm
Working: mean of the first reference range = 11.1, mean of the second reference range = 11.5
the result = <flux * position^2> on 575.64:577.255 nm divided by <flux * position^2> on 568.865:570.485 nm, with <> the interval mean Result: 1.08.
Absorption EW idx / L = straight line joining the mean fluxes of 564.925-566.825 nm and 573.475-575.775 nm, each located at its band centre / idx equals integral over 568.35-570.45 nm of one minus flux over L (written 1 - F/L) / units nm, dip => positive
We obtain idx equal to 0.028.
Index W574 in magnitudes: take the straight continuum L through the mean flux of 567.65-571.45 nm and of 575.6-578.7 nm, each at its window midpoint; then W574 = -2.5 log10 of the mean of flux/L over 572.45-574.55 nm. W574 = -0.051 mag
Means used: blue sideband 10.8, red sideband 11.1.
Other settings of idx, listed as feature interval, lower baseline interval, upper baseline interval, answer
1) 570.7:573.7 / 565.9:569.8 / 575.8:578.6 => -0.058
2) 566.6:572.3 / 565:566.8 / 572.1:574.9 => 0.076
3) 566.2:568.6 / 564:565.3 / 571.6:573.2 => -0.036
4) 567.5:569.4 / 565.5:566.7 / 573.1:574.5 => -0.039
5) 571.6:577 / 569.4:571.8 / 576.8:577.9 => -0.264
